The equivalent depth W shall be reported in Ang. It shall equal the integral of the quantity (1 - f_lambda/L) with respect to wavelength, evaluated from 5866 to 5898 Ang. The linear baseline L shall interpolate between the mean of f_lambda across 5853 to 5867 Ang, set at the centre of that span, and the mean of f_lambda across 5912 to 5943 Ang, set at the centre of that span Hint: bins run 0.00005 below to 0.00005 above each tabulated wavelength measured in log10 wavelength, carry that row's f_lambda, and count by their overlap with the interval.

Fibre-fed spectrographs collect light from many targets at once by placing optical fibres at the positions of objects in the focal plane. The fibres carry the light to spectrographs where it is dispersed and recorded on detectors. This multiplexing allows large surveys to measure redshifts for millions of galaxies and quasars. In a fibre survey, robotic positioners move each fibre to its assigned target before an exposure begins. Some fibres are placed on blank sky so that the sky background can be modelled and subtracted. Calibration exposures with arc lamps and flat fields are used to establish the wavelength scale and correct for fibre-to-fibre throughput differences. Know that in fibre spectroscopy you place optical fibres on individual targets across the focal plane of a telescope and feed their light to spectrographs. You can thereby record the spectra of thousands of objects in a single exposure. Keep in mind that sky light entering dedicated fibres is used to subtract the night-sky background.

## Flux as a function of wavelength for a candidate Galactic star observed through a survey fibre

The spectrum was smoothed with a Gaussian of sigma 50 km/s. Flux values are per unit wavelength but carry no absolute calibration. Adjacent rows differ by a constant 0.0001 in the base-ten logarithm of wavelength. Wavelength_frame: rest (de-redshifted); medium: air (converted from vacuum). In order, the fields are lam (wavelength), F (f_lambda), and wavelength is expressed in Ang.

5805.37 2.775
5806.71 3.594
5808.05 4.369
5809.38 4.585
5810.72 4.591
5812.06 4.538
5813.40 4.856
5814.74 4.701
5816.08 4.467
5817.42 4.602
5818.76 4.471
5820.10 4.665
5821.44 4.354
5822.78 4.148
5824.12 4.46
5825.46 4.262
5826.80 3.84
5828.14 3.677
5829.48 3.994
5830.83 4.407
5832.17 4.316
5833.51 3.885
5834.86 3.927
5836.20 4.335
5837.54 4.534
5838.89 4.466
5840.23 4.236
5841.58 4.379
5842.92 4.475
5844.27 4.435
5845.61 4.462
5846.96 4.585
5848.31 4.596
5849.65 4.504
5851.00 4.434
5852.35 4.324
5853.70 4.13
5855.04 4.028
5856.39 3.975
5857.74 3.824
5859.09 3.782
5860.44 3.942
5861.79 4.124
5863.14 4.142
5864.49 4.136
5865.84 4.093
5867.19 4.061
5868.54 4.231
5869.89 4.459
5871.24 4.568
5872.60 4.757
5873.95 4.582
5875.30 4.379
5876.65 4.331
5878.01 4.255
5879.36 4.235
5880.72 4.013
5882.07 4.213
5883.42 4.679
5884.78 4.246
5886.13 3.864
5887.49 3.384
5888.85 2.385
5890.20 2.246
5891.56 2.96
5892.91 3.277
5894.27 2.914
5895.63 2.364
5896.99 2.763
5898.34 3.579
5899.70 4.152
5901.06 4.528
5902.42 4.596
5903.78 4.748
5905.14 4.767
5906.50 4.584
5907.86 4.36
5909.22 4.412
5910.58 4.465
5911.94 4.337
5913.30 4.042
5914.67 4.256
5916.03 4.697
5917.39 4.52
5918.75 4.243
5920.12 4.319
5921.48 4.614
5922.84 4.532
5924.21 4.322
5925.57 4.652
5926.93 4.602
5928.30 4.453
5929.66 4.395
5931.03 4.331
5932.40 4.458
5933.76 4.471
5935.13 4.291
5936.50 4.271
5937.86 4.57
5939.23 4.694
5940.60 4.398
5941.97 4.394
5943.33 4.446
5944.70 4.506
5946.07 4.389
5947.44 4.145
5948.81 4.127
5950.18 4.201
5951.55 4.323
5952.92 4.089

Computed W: 2.7 Ang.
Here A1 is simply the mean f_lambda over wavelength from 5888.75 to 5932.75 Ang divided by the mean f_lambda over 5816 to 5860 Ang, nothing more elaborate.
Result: 1.0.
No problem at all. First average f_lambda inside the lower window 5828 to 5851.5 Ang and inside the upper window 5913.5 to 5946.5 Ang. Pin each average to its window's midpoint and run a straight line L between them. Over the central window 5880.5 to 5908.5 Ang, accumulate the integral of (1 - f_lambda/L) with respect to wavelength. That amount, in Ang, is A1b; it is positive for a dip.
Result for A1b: 4.2 Ang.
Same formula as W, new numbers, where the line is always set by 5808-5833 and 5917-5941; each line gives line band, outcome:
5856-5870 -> 1.1 Ang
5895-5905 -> 1.3 Ang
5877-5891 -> 2.1 Ang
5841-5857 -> 0.1 Ang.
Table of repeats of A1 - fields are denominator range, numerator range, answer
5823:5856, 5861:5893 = 0.93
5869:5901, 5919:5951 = 1.17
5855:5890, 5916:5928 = 1.10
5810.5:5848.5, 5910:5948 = 1.01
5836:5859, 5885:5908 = 0.84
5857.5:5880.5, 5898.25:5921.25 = 1.04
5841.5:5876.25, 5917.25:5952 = 1.03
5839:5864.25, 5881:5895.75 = 0.80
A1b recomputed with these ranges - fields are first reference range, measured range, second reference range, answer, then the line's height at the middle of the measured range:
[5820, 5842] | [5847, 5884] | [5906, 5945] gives 0.34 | 4.3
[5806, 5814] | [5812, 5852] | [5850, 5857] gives -0.60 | 4.3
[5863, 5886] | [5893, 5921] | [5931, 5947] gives 1.64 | 4.37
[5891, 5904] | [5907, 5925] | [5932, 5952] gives -2.32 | 3.9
